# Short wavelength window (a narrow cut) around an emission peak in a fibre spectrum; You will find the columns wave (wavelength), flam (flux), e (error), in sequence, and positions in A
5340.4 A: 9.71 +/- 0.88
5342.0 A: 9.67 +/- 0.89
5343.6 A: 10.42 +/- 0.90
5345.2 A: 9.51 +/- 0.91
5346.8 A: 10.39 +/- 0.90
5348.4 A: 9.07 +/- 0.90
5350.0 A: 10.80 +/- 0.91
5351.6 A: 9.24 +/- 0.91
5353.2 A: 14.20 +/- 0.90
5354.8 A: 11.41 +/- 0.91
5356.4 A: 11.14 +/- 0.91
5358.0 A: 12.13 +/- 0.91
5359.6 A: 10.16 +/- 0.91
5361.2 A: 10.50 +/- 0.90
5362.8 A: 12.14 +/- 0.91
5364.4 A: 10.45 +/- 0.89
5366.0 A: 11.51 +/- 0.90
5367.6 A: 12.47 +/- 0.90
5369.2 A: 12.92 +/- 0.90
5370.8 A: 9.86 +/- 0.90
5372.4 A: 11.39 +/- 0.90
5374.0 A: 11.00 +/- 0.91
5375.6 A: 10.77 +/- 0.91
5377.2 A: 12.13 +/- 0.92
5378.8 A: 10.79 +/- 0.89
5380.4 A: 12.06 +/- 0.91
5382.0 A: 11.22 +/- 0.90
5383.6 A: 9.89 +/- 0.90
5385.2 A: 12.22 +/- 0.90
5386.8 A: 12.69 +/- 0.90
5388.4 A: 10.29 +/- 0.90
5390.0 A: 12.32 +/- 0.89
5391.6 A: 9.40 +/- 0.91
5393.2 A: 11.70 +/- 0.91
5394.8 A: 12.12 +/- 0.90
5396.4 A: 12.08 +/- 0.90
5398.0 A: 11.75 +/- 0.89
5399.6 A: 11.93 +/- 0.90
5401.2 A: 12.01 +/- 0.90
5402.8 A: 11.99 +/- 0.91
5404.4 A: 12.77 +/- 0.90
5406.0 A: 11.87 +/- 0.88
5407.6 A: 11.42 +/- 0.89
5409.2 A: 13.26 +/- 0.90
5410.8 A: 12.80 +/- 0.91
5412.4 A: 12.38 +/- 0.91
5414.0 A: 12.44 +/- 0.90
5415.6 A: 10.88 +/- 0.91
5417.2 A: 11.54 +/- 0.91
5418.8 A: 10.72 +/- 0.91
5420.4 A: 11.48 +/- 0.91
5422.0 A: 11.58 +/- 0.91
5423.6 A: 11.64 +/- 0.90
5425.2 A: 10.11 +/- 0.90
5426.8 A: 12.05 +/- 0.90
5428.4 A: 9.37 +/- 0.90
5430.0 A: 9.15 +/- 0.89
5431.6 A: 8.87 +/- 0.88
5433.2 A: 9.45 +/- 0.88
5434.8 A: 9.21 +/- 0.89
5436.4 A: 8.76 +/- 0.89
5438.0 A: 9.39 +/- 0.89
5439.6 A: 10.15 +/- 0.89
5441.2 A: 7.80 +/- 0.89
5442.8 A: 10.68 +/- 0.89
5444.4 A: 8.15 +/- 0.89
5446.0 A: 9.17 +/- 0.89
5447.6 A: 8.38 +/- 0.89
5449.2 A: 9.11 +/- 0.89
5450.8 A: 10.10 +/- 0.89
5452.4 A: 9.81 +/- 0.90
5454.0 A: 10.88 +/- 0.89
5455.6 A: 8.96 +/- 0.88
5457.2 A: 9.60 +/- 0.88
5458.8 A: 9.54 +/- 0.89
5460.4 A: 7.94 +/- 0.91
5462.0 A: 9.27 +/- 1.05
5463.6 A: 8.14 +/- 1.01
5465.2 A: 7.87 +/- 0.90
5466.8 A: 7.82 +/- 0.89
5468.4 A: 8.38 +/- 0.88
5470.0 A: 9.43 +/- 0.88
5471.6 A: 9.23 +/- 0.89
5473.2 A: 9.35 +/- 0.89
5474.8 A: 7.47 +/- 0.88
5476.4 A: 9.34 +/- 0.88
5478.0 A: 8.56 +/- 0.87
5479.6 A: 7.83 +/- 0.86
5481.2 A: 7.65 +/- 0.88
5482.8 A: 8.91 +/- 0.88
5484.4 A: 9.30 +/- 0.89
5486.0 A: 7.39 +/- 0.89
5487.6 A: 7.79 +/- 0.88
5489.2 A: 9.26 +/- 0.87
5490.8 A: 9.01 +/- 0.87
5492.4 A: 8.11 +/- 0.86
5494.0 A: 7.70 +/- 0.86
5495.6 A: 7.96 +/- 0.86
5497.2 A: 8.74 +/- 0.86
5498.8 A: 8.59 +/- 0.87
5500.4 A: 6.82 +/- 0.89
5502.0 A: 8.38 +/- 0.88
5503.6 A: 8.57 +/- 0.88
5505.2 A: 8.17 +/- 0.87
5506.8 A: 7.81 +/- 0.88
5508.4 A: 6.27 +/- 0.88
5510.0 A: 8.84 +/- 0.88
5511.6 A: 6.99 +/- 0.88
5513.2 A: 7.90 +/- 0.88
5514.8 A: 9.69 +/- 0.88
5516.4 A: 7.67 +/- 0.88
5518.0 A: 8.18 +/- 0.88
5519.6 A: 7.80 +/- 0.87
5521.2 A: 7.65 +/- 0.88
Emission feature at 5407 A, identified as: C III] 1909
